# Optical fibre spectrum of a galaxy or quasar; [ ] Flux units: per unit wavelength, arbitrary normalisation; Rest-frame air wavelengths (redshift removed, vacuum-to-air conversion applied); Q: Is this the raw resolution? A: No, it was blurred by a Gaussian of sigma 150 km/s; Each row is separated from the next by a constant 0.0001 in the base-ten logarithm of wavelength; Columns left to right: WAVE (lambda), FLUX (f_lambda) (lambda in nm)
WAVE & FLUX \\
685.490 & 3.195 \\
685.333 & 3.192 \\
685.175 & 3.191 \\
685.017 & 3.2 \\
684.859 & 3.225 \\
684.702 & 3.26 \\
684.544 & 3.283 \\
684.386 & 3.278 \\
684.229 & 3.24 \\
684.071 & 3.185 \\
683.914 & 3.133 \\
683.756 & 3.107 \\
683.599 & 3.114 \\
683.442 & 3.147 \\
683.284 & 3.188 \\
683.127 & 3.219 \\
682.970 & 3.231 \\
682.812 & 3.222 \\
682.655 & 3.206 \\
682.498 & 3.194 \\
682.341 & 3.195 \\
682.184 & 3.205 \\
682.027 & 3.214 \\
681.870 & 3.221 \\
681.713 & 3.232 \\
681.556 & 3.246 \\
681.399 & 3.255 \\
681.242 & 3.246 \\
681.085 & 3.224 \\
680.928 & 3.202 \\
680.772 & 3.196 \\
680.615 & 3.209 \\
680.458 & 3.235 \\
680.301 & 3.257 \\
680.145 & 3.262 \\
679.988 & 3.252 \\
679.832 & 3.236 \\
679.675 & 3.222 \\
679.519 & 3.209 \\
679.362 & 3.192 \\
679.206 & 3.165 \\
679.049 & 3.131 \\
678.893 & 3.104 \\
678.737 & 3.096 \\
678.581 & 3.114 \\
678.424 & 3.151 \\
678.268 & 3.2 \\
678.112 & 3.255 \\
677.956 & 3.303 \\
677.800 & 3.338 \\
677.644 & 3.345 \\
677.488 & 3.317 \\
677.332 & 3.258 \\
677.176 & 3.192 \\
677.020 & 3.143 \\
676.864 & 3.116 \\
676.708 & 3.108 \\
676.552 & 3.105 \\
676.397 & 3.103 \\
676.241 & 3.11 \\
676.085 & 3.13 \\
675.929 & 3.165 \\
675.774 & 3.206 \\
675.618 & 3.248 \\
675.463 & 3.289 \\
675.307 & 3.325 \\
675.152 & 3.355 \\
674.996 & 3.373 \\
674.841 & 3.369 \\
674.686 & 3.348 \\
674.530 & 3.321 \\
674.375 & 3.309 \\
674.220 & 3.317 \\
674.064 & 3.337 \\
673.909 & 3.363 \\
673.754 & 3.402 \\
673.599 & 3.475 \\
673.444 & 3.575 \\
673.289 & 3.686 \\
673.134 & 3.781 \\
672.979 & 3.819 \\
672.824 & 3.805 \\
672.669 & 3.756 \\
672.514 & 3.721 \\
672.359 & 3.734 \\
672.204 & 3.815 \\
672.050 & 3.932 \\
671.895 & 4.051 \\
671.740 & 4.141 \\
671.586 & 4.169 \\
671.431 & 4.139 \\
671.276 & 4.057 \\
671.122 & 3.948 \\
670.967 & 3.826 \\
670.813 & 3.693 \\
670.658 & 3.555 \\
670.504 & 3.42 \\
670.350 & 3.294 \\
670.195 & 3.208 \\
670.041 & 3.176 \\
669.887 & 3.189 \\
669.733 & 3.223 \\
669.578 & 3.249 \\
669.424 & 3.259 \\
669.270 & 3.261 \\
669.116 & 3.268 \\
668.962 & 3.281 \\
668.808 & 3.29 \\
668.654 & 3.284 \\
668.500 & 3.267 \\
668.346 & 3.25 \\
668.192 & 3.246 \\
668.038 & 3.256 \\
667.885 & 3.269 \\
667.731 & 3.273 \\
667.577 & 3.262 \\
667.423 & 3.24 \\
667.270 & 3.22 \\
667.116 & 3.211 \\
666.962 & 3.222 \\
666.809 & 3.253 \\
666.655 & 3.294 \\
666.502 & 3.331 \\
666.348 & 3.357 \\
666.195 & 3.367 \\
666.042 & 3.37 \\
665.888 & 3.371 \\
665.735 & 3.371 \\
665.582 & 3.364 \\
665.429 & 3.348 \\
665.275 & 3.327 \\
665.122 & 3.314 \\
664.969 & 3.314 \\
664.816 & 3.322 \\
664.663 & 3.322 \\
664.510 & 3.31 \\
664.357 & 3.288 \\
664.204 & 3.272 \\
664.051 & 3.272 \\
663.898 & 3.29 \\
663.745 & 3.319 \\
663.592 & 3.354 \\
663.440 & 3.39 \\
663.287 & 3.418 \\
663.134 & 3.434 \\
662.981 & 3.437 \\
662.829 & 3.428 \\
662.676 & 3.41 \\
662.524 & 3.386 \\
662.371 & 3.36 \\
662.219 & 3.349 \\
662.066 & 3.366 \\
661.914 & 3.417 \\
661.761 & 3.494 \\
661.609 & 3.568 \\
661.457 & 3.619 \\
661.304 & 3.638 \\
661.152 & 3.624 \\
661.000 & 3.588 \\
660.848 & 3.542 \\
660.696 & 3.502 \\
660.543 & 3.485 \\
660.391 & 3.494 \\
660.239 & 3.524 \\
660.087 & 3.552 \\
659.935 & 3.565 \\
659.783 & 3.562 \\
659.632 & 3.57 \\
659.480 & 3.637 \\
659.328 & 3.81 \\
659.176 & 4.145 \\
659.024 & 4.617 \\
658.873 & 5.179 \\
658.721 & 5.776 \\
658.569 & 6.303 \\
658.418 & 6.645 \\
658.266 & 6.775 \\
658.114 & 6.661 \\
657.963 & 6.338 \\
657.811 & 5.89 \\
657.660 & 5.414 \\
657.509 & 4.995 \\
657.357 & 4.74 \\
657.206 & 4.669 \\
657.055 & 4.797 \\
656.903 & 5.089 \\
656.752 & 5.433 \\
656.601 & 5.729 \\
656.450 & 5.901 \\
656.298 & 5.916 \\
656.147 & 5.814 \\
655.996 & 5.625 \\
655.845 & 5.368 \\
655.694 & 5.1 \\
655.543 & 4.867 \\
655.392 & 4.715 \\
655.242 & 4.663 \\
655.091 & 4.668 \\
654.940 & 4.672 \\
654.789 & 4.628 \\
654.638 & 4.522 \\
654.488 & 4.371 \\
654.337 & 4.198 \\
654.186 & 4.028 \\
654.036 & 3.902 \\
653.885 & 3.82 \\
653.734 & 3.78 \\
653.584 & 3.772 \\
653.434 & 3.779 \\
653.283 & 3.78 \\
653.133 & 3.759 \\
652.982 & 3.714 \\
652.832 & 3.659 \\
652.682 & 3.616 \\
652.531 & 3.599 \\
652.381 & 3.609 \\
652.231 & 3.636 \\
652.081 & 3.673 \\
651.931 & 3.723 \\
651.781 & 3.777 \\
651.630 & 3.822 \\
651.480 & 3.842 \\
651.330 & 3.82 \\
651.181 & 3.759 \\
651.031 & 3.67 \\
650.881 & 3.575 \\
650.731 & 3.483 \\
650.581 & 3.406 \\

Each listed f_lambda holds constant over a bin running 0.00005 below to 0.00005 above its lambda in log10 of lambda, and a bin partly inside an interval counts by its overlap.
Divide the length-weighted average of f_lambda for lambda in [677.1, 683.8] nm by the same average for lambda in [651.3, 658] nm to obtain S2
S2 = 0.71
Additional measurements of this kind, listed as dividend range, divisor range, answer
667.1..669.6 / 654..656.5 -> 0.67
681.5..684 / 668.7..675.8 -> 0.90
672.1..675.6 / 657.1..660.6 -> 0.73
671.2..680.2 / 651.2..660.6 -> 0.75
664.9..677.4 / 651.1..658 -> 0.76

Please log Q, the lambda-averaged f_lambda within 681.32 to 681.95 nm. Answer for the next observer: 3.24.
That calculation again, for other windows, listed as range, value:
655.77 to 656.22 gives 5.6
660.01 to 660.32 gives 3.54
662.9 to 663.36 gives 3.43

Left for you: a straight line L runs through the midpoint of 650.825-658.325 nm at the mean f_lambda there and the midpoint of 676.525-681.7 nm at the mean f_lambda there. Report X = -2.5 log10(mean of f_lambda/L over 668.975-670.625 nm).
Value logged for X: 0.14 mag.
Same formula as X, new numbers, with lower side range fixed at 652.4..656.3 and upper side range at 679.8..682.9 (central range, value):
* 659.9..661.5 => 0.15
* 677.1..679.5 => 0.05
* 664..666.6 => 0.17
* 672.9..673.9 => -0.01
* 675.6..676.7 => 0.10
